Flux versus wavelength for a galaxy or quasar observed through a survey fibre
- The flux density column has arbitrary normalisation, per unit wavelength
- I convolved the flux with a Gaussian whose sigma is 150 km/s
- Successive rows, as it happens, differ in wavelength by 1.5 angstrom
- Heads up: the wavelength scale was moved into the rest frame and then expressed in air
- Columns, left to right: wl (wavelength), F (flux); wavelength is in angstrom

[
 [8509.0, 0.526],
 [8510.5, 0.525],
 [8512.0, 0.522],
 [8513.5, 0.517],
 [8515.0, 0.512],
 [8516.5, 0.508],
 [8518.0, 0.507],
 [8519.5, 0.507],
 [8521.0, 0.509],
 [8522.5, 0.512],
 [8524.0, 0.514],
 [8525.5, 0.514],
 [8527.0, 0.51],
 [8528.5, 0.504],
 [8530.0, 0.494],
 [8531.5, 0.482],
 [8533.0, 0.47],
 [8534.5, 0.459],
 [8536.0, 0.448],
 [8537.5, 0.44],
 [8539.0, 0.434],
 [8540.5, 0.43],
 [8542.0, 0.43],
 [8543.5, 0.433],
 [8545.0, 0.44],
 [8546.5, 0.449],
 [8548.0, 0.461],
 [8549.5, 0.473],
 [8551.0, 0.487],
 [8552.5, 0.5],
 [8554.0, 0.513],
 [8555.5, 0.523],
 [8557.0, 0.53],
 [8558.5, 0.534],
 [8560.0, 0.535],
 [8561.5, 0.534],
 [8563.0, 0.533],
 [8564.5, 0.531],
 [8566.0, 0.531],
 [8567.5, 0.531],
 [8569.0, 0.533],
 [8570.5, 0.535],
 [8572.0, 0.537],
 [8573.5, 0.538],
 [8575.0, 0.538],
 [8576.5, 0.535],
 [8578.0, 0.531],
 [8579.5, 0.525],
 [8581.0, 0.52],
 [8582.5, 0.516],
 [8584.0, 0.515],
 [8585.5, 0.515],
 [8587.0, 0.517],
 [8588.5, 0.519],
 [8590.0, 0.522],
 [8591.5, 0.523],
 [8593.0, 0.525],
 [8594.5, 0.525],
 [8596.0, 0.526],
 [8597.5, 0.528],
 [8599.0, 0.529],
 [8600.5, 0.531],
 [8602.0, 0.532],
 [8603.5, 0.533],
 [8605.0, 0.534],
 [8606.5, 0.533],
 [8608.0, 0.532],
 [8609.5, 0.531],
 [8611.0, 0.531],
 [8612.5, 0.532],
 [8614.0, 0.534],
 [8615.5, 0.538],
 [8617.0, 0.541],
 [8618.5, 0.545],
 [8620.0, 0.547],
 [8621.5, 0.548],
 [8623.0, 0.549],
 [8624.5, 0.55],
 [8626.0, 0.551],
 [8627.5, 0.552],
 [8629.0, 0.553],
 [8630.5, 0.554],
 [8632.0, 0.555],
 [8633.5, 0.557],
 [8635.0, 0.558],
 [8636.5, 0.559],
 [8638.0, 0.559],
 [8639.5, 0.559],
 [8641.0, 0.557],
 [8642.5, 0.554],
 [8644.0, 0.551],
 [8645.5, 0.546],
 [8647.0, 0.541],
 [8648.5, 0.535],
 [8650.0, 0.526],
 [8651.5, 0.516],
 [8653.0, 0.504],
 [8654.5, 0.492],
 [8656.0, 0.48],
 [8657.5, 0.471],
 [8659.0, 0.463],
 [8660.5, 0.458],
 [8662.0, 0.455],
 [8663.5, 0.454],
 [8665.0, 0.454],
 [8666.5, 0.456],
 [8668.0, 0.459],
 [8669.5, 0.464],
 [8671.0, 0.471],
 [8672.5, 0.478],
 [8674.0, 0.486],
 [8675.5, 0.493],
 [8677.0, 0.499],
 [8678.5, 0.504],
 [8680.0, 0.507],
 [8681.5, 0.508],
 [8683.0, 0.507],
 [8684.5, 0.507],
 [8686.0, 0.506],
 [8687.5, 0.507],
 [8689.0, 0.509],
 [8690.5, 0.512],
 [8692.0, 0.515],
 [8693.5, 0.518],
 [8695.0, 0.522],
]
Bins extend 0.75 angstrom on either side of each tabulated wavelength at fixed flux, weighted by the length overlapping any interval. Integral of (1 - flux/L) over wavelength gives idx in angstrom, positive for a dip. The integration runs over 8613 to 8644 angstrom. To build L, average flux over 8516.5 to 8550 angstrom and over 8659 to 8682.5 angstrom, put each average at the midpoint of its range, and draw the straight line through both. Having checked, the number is -4.9 angstrom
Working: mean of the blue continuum 0.474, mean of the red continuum 0.476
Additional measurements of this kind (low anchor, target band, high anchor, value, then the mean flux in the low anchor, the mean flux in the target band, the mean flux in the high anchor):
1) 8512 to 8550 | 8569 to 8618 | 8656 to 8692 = -4.8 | 0.479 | 0.529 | 0.484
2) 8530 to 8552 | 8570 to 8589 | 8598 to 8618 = -1.0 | 0.455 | 0.526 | 0.533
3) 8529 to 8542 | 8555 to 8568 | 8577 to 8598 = -1.1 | 0.456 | 0.531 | 0.522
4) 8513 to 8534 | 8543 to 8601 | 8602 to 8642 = 0.9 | 0.504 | 0.516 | 0.546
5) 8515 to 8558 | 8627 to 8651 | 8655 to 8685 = -3.6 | 0.482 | 0.551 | 0.479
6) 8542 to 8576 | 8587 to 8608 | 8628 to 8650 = 0.1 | 0.508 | 0.527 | 0.552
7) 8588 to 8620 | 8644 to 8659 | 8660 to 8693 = -0.3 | 0.531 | 0.512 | 0.487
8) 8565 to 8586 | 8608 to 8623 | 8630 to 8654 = 0.0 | 0.529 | 0.539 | 0.545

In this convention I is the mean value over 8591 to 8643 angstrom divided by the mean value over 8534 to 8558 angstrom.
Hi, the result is 1.2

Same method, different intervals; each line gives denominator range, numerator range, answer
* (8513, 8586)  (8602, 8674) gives 1.04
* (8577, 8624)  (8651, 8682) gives 0.90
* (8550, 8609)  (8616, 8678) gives 0.98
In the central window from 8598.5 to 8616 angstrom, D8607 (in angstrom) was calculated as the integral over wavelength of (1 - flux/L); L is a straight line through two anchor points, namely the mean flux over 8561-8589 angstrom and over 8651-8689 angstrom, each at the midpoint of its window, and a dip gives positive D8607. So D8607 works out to -0.7 angstrom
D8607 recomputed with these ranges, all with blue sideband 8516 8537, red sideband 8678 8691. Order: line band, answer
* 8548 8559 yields -0.17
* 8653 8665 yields 0.86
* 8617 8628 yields -1.00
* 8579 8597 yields -0.76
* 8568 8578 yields -0.74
